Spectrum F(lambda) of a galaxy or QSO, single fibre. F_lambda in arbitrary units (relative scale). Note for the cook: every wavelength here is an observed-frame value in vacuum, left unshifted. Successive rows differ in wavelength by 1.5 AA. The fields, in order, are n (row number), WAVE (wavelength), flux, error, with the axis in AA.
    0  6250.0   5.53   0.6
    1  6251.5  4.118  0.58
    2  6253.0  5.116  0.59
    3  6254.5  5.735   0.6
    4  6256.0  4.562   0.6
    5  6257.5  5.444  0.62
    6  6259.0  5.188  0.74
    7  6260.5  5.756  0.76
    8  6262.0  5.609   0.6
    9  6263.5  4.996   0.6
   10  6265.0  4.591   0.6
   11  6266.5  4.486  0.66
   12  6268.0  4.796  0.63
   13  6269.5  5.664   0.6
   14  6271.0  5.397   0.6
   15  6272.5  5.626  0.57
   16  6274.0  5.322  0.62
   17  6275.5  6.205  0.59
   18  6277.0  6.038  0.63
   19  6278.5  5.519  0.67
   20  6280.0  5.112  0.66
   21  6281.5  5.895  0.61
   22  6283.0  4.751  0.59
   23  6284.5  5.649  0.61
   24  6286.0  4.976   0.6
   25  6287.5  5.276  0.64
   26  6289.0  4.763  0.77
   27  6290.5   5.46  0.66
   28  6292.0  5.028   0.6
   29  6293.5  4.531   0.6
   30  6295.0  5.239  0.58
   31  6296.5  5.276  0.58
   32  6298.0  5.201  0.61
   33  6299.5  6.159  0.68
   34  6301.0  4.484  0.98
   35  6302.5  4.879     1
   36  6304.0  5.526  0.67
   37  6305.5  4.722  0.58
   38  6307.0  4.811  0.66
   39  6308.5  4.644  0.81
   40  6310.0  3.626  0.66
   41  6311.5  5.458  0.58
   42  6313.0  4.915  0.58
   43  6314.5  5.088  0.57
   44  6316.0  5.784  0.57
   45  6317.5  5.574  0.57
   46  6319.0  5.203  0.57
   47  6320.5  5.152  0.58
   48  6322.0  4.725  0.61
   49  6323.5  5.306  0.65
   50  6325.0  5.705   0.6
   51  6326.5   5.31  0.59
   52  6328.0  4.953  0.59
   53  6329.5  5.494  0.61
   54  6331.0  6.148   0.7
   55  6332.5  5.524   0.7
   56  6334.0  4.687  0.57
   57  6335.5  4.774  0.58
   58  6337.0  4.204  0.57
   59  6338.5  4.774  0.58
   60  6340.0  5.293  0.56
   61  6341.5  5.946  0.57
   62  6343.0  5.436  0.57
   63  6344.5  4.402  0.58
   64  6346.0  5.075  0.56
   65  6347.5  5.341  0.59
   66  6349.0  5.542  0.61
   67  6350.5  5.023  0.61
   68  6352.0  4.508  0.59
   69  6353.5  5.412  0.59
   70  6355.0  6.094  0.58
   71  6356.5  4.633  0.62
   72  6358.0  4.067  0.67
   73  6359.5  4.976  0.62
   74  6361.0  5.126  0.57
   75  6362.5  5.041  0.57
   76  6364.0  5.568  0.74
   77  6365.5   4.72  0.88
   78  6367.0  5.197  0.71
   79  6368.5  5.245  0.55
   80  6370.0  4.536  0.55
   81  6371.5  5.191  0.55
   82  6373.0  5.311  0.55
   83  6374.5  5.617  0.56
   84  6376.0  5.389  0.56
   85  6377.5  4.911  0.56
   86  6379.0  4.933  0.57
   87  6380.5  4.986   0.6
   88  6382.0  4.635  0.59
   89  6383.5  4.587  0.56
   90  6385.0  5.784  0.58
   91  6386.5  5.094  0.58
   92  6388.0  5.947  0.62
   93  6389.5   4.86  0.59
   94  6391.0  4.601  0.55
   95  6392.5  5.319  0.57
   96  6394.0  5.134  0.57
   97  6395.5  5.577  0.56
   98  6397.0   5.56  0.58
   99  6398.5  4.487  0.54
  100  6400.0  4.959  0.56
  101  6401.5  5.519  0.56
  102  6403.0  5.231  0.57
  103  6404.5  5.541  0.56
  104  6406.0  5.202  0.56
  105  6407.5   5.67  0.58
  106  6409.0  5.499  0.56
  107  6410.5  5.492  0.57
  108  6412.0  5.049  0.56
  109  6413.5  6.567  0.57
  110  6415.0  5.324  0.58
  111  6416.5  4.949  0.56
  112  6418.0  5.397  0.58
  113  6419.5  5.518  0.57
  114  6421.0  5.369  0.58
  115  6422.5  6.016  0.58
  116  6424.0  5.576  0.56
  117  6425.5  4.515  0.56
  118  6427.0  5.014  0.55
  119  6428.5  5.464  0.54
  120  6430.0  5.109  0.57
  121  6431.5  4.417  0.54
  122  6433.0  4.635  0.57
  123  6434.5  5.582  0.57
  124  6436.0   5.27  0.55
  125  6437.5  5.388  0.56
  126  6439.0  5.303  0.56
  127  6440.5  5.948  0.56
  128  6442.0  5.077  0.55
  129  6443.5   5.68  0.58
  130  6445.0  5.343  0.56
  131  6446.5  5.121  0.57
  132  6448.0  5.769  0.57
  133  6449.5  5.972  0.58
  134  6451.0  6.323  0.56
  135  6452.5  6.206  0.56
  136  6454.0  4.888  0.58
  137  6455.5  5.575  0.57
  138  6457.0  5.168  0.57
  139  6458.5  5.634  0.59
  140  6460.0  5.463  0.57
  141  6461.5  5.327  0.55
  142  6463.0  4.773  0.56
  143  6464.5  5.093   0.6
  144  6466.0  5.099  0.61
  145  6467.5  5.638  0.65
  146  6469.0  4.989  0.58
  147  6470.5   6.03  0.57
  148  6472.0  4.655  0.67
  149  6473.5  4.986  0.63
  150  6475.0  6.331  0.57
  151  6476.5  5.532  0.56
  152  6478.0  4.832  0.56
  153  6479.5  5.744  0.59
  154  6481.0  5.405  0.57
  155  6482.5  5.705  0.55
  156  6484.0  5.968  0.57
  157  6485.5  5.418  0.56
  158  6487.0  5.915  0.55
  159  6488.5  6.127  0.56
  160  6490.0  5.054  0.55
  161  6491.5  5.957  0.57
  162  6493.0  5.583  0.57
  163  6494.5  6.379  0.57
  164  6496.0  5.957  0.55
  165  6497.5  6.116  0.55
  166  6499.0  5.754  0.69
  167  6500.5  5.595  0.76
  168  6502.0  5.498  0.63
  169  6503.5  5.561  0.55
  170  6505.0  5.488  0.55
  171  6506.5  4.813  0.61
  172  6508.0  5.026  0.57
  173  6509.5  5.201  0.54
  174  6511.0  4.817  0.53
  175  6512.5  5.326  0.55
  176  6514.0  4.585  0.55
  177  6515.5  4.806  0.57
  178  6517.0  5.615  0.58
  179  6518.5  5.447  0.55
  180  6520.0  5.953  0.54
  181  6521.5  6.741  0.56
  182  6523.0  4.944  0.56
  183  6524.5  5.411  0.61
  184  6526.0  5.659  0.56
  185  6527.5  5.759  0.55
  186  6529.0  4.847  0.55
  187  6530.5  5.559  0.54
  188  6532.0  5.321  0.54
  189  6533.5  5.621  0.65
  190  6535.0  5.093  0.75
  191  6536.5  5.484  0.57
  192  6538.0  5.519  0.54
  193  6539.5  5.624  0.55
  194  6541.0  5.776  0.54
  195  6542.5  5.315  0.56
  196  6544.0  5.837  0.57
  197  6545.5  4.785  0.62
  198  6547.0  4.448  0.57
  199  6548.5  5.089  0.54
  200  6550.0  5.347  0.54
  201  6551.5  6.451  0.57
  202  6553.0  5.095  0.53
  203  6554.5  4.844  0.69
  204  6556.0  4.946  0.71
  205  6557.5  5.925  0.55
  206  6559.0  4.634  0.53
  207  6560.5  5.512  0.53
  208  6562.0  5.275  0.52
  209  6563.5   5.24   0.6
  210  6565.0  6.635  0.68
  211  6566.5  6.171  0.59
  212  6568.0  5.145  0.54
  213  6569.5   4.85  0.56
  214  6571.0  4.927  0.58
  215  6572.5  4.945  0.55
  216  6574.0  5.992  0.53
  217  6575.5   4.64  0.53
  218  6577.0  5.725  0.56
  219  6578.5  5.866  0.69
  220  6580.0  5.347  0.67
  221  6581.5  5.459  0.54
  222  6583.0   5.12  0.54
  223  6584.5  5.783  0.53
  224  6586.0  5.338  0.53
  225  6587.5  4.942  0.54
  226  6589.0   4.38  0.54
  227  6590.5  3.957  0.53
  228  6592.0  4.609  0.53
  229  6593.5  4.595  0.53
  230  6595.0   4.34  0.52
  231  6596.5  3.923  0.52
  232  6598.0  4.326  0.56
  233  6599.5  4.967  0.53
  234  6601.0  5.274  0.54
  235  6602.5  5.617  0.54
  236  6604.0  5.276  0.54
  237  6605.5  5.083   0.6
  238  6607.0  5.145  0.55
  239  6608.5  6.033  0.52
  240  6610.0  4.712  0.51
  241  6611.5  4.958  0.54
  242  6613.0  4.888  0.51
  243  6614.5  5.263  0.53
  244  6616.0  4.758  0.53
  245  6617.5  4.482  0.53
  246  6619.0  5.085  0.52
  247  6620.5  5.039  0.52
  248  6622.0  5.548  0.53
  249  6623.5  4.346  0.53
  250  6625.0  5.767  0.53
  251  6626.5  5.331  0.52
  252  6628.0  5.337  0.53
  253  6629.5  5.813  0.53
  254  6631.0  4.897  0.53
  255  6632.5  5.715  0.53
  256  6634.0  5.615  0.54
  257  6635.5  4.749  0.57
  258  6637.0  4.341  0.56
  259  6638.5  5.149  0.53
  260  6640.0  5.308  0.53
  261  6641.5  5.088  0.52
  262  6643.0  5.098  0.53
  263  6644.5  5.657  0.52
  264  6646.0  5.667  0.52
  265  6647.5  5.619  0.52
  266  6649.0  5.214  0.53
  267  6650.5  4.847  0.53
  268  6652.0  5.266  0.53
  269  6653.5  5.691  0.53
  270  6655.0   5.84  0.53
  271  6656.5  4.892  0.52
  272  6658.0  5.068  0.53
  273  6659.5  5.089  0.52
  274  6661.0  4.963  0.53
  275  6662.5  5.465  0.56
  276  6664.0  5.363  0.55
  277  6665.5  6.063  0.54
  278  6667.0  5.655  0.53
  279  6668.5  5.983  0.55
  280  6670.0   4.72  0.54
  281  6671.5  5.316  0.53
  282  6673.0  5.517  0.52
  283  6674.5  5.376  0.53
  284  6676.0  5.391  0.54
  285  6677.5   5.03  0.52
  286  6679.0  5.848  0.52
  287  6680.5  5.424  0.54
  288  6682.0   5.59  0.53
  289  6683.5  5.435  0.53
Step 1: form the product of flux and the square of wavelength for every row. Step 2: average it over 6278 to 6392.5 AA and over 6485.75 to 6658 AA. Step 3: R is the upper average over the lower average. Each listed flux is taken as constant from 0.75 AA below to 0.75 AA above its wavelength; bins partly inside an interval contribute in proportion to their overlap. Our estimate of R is 1.11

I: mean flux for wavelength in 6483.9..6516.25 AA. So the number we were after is 5.49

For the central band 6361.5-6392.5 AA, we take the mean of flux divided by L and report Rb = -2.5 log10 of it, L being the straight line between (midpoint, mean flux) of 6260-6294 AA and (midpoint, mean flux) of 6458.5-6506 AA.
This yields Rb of 0.06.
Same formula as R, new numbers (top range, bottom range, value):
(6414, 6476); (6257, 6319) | 1.08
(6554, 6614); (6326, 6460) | 1.04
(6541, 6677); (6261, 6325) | 1.11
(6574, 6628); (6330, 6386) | 1.07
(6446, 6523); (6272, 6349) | 1.12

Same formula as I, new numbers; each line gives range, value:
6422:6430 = 5.28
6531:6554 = 5.38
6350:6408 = 5.13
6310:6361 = 5.14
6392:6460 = 5.39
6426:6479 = 5.36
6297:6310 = 4.98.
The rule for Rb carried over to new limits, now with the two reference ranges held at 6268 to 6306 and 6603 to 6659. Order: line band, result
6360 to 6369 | 0.029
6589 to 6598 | 0.211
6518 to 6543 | -0.061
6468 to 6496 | -0.071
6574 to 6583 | -0.043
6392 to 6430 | -0.018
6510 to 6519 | 0.031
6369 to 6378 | 0.023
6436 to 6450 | -0.047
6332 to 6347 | 0.059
